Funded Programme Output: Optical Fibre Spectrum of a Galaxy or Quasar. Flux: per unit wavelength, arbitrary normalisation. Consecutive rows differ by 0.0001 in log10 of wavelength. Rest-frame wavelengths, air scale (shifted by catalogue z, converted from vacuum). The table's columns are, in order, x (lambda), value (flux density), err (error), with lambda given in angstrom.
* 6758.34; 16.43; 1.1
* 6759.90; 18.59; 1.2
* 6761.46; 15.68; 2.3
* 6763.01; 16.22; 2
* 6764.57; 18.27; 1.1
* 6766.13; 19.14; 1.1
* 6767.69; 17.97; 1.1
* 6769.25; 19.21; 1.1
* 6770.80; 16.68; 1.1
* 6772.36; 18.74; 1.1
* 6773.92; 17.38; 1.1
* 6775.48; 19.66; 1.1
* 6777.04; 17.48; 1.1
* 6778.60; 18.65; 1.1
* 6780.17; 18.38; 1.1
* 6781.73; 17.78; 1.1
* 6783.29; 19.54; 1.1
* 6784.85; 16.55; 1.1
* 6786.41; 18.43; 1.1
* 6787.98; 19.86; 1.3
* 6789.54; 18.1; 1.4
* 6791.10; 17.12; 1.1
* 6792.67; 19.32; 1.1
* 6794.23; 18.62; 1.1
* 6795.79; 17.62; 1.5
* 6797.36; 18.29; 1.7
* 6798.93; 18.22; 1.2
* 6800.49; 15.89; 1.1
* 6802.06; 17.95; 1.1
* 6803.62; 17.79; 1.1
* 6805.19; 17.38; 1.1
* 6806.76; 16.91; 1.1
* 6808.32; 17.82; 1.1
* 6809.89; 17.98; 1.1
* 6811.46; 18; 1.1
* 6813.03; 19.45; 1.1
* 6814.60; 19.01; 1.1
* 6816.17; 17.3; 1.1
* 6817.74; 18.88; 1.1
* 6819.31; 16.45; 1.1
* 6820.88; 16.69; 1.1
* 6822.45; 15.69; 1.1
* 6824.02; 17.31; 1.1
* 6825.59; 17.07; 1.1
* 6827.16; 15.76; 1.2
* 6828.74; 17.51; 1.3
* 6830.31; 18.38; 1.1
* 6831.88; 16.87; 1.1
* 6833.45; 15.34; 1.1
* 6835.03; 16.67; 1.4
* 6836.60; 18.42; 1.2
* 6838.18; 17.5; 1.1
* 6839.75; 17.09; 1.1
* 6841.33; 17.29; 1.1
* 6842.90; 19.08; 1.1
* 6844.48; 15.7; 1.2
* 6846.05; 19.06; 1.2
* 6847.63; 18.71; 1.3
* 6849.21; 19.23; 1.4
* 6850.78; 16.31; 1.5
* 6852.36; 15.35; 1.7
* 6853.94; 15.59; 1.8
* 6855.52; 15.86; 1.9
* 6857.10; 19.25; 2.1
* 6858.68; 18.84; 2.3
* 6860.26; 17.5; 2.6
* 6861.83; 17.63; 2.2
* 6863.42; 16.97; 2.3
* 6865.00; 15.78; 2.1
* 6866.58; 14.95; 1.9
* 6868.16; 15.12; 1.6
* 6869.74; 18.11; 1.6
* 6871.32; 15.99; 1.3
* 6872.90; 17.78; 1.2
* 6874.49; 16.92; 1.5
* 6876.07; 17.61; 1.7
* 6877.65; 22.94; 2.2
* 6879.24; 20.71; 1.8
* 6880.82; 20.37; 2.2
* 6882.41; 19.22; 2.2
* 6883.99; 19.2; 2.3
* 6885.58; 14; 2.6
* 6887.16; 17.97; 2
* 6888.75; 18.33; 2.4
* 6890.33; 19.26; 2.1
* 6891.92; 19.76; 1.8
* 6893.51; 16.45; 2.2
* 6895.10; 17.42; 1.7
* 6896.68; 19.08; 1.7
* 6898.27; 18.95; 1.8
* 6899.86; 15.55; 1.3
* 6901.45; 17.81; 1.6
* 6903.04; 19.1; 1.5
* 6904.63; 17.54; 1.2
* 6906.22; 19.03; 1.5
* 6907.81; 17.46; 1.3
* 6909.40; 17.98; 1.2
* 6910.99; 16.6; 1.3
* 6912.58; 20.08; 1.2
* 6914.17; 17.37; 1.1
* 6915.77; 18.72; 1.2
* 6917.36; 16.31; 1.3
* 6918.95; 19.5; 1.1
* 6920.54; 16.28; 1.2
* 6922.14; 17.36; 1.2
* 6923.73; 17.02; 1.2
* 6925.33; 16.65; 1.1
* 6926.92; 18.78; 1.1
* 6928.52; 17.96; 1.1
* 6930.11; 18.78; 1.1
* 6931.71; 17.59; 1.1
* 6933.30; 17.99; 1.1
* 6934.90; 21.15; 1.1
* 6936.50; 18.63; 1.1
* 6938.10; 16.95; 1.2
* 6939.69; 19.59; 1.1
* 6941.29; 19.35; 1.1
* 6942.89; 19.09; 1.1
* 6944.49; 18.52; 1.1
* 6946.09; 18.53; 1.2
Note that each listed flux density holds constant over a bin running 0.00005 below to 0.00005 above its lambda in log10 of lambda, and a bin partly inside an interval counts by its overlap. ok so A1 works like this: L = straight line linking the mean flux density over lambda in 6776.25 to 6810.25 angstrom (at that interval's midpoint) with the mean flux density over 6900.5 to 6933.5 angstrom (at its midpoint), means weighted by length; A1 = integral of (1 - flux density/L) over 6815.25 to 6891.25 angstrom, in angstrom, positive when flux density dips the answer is 1.9 angstrom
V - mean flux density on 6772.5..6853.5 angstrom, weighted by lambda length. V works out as 17.7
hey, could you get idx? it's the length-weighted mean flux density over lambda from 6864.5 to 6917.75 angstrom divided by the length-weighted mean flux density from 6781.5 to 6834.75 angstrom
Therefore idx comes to 1.02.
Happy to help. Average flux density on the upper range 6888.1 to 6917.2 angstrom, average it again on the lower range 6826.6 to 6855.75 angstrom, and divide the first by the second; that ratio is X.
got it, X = 1.05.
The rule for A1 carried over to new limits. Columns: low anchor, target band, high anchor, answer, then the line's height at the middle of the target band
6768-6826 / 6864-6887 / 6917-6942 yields 0.4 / 18.1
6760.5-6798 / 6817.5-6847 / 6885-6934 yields 1.4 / 18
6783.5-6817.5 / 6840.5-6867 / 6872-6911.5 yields 1.3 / 18.2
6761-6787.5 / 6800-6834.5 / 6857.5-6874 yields 0.3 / 17.5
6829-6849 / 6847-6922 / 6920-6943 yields 0.4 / 17.9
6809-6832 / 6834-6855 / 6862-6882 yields 0.4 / 17.6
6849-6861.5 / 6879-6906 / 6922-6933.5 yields -1.2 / 17.5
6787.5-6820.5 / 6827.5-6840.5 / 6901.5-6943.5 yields 0.6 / 18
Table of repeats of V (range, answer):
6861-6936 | 17.9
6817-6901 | 17.5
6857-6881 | 17.8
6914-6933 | 17.7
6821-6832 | 16.9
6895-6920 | 18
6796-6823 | 17.6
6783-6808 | 17.9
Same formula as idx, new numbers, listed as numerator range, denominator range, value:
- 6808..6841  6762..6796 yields 0.95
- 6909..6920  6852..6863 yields 1.05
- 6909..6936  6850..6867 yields 1.07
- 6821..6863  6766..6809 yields 0.95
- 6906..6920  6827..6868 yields 1.05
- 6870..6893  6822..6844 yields 1.08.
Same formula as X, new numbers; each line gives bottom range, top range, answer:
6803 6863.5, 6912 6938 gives 1.04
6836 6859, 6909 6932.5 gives 1.02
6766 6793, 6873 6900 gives 1.01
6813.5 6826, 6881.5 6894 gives 1.04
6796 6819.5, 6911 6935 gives 1.01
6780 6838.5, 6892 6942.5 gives 1.02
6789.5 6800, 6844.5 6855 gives 0.95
